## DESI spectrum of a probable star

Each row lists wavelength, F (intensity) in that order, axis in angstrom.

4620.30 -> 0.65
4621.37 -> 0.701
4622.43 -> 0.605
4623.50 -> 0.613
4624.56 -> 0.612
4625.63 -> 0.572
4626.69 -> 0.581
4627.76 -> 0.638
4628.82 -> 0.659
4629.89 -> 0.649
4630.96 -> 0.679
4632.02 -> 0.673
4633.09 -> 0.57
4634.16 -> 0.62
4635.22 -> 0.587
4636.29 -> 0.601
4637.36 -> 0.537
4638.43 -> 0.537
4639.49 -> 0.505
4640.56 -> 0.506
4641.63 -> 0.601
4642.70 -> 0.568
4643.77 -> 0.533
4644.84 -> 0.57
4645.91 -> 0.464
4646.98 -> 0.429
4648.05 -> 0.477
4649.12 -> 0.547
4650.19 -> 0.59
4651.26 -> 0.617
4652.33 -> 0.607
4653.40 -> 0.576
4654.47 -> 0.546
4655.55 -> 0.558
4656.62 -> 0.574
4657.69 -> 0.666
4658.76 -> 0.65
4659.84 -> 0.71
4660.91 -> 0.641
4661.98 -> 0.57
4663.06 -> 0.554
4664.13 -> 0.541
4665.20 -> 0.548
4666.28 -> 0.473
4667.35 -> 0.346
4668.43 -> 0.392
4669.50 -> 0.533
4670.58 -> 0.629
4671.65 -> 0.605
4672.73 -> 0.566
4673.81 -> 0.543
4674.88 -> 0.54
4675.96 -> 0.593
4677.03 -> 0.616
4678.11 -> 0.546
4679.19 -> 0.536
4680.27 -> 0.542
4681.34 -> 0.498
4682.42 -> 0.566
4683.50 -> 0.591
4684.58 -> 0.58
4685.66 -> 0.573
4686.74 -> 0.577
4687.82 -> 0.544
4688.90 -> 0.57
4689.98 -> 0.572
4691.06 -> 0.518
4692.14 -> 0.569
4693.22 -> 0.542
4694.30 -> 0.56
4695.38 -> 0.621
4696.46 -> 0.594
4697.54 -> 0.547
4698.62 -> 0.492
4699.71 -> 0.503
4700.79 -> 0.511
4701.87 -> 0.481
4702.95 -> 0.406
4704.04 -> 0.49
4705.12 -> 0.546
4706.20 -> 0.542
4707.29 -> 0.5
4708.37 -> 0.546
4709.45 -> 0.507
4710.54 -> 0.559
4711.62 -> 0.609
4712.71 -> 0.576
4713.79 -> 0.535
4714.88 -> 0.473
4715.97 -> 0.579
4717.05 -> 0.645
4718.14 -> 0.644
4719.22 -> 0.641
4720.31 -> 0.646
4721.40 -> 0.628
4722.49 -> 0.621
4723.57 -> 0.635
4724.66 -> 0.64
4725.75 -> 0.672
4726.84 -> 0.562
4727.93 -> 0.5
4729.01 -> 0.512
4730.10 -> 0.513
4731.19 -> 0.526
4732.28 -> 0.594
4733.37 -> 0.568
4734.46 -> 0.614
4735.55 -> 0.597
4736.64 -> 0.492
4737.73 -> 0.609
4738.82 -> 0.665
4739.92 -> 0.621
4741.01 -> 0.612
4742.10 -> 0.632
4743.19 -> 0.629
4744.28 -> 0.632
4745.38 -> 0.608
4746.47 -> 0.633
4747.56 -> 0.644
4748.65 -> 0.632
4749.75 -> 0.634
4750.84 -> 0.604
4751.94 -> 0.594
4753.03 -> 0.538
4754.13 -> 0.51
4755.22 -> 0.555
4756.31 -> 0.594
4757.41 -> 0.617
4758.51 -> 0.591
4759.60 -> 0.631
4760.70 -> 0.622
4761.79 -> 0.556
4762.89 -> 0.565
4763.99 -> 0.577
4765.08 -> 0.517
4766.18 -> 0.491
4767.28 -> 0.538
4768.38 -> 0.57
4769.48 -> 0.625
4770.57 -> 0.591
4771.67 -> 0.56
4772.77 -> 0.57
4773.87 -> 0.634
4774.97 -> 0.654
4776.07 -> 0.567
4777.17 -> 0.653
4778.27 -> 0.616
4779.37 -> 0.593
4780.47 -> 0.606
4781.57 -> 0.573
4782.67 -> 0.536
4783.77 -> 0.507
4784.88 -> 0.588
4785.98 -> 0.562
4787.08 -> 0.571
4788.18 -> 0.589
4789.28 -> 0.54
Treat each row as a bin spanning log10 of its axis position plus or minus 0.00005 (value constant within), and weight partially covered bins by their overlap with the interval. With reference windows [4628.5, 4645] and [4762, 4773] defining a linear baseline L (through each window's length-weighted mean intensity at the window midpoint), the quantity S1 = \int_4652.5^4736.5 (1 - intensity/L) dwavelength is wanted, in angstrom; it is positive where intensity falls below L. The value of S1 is 1.9 angstrom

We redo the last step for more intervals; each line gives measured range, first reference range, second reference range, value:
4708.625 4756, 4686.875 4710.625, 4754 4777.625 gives -2.9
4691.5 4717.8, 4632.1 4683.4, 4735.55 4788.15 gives 1.5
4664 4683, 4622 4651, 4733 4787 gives 1.5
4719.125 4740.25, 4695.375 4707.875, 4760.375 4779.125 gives -1.9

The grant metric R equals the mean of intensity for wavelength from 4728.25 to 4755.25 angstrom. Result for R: 0.591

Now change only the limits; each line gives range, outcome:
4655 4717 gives 0.551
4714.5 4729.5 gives 0.602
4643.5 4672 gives 0.553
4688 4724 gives 0.558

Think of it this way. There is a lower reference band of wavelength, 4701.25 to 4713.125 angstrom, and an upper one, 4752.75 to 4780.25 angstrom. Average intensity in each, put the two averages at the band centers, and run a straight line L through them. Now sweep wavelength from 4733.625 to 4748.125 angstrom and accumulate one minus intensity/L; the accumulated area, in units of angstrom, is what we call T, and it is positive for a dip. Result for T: -1.5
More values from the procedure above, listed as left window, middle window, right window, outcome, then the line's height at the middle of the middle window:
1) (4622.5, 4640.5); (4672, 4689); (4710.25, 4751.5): 1.1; 0.599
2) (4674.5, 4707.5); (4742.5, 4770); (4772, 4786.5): -0.6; 0.577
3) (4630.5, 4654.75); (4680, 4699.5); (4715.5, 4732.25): 0.8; 0.583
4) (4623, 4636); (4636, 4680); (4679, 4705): 2.2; 0.584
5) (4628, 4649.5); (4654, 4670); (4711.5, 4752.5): 0.6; 0.575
